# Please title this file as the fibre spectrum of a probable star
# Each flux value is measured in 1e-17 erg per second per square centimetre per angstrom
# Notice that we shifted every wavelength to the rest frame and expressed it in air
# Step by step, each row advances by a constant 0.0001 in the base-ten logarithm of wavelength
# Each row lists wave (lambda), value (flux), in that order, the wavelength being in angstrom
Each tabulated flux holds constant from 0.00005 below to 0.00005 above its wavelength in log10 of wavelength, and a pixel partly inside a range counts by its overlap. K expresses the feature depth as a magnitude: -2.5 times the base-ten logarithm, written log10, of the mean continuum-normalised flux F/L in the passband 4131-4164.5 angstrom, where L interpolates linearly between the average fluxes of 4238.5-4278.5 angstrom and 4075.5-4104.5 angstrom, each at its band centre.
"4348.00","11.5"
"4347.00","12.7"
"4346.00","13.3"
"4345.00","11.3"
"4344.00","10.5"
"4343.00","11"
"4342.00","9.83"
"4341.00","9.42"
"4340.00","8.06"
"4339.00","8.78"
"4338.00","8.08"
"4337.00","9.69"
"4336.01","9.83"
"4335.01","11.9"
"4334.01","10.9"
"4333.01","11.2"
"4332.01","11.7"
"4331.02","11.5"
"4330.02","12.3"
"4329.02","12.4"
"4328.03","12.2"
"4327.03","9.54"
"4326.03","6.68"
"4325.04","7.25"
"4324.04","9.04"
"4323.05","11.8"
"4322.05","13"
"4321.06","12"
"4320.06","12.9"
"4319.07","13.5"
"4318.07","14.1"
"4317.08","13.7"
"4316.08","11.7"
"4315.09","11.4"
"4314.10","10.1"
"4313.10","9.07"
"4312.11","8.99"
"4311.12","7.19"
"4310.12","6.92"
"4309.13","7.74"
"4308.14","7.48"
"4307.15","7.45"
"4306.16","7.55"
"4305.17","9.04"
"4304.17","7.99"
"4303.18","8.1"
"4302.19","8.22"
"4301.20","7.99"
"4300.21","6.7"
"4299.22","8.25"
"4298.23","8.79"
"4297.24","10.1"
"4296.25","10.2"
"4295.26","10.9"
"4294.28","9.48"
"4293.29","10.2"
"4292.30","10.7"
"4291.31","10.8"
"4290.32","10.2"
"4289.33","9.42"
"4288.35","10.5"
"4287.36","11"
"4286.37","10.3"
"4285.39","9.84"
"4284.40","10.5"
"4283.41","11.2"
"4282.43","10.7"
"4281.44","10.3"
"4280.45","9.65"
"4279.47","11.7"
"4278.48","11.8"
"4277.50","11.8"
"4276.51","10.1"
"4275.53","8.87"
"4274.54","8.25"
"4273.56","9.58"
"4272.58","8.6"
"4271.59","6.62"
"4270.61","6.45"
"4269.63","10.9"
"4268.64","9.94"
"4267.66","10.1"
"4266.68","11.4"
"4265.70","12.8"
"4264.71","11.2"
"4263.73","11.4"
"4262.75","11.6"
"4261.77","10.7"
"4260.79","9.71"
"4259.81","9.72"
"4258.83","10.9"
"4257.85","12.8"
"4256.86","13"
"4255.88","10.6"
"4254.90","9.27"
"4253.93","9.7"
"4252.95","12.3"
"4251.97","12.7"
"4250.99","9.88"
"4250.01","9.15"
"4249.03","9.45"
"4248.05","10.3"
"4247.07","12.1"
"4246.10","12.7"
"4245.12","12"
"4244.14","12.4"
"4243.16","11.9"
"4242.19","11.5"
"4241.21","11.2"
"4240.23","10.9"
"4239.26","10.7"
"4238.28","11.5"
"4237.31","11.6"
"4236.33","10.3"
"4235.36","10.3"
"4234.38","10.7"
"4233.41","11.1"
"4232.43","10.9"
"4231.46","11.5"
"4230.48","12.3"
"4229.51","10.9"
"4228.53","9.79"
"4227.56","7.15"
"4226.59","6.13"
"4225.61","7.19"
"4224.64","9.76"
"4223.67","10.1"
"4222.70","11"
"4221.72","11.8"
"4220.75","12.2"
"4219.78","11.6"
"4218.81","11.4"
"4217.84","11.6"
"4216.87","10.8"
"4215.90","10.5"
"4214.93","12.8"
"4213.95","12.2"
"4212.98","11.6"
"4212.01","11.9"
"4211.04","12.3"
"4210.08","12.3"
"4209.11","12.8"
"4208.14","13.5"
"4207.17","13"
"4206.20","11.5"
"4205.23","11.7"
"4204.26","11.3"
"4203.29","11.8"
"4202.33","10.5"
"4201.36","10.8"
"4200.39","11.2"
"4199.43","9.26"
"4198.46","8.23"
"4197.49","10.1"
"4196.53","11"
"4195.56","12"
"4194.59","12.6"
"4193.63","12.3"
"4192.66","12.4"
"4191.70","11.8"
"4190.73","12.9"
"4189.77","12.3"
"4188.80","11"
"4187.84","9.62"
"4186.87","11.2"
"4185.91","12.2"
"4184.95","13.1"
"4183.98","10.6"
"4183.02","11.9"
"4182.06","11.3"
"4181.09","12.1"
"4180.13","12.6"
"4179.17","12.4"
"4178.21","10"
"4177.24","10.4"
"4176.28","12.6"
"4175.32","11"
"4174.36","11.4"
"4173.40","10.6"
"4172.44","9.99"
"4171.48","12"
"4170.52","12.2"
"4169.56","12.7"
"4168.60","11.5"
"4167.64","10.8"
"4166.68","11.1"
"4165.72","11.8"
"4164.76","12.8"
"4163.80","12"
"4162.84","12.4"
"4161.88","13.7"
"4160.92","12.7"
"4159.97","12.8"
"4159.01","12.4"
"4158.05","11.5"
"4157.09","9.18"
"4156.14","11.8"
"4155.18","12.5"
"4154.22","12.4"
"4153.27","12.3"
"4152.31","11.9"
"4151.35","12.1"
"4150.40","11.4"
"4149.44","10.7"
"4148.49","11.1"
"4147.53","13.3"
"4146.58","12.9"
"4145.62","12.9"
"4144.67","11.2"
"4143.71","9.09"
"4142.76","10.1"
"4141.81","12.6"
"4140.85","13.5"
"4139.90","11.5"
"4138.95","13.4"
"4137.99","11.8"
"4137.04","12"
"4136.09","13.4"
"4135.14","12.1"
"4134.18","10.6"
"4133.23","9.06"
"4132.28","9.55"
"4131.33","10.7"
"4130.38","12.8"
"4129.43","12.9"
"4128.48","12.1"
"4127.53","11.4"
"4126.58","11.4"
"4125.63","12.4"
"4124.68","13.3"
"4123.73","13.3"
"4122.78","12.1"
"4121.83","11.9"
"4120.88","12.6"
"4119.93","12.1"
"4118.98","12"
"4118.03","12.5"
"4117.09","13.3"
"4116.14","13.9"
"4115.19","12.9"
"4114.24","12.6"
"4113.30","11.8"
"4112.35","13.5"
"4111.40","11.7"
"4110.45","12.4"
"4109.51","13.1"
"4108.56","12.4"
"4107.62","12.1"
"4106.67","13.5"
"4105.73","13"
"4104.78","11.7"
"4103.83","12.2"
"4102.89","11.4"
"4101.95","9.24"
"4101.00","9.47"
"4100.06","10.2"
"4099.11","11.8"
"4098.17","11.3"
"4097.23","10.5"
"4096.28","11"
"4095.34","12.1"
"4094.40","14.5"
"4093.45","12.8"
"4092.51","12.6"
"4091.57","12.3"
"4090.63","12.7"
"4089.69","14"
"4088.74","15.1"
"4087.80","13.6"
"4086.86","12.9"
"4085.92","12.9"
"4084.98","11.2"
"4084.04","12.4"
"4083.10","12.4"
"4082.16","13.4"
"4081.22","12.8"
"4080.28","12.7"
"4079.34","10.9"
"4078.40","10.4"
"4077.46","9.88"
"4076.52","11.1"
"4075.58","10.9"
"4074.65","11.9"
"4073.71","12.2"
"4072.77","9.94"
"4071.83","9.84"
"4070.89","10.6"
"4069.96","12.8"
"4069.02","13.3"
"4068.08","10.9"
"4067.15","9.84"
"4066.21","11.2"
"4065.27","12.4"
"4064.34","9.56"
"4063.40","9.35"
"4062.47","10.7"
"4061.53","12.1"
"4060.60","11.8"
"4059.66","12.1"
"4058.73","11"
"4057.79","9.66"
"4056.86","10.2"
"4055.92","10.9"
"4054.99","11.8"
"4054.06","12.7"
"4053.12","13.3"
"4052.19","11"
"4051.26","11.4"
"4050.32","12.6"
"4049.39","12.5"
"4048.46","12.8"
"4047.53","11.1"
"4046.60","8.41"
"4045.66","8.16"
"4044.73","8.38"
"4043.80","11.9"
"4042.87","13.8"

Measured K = -0.03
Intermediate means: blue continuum 12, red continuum 10.6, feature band 11.8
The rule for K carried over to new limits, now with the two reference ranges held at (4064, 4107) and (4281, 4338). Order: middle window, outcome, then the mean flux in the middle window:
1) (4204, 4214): -0.13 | 12.2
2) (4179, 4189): -0.06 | 11.6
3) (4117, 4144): -0.04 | 11.9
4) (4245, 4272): -0.02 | 10.7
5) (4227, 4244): -0.02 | 10.9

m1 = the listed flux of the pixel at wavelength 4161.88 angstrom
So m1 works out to 13.7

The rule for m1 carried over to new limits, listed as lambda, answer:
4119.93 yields 12.1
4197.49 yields 10.1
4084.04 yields 12.4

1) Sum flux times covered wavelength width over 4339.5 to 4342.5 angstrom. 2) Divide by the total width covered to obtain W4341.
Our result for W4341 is 9.1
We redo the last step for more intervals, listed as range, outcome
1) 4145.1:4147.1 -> 12.9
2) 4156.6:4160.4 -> 11.5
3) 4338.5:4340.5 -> 8.41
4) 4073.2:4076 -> 11.7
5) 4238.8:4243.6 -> 11.3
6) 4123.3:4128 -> 12.4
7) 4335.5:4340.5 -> 8.9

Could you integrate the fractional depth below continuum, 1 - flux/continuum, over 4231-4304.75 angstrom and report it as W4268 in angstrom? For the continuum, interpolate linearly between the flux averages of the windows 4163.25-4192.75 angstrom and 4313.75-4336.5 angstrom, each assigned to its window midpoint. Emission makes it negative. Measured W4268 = 6.91 angstrom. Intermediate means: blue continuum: 11.6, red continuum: 11.3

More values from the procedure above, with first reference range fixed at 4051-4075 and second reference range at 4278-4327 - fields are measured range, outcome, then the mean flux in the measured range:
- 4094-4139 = -4.39 angstrom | 12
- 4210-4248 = -2.68 angstrom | 11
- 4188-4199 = -0.99 angstrom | 11.4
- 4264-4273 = 0.22 angstrom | 9.82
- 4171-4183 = -0.90 angstrom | 11.4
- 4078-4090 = -1.66 angstrom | 12.7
